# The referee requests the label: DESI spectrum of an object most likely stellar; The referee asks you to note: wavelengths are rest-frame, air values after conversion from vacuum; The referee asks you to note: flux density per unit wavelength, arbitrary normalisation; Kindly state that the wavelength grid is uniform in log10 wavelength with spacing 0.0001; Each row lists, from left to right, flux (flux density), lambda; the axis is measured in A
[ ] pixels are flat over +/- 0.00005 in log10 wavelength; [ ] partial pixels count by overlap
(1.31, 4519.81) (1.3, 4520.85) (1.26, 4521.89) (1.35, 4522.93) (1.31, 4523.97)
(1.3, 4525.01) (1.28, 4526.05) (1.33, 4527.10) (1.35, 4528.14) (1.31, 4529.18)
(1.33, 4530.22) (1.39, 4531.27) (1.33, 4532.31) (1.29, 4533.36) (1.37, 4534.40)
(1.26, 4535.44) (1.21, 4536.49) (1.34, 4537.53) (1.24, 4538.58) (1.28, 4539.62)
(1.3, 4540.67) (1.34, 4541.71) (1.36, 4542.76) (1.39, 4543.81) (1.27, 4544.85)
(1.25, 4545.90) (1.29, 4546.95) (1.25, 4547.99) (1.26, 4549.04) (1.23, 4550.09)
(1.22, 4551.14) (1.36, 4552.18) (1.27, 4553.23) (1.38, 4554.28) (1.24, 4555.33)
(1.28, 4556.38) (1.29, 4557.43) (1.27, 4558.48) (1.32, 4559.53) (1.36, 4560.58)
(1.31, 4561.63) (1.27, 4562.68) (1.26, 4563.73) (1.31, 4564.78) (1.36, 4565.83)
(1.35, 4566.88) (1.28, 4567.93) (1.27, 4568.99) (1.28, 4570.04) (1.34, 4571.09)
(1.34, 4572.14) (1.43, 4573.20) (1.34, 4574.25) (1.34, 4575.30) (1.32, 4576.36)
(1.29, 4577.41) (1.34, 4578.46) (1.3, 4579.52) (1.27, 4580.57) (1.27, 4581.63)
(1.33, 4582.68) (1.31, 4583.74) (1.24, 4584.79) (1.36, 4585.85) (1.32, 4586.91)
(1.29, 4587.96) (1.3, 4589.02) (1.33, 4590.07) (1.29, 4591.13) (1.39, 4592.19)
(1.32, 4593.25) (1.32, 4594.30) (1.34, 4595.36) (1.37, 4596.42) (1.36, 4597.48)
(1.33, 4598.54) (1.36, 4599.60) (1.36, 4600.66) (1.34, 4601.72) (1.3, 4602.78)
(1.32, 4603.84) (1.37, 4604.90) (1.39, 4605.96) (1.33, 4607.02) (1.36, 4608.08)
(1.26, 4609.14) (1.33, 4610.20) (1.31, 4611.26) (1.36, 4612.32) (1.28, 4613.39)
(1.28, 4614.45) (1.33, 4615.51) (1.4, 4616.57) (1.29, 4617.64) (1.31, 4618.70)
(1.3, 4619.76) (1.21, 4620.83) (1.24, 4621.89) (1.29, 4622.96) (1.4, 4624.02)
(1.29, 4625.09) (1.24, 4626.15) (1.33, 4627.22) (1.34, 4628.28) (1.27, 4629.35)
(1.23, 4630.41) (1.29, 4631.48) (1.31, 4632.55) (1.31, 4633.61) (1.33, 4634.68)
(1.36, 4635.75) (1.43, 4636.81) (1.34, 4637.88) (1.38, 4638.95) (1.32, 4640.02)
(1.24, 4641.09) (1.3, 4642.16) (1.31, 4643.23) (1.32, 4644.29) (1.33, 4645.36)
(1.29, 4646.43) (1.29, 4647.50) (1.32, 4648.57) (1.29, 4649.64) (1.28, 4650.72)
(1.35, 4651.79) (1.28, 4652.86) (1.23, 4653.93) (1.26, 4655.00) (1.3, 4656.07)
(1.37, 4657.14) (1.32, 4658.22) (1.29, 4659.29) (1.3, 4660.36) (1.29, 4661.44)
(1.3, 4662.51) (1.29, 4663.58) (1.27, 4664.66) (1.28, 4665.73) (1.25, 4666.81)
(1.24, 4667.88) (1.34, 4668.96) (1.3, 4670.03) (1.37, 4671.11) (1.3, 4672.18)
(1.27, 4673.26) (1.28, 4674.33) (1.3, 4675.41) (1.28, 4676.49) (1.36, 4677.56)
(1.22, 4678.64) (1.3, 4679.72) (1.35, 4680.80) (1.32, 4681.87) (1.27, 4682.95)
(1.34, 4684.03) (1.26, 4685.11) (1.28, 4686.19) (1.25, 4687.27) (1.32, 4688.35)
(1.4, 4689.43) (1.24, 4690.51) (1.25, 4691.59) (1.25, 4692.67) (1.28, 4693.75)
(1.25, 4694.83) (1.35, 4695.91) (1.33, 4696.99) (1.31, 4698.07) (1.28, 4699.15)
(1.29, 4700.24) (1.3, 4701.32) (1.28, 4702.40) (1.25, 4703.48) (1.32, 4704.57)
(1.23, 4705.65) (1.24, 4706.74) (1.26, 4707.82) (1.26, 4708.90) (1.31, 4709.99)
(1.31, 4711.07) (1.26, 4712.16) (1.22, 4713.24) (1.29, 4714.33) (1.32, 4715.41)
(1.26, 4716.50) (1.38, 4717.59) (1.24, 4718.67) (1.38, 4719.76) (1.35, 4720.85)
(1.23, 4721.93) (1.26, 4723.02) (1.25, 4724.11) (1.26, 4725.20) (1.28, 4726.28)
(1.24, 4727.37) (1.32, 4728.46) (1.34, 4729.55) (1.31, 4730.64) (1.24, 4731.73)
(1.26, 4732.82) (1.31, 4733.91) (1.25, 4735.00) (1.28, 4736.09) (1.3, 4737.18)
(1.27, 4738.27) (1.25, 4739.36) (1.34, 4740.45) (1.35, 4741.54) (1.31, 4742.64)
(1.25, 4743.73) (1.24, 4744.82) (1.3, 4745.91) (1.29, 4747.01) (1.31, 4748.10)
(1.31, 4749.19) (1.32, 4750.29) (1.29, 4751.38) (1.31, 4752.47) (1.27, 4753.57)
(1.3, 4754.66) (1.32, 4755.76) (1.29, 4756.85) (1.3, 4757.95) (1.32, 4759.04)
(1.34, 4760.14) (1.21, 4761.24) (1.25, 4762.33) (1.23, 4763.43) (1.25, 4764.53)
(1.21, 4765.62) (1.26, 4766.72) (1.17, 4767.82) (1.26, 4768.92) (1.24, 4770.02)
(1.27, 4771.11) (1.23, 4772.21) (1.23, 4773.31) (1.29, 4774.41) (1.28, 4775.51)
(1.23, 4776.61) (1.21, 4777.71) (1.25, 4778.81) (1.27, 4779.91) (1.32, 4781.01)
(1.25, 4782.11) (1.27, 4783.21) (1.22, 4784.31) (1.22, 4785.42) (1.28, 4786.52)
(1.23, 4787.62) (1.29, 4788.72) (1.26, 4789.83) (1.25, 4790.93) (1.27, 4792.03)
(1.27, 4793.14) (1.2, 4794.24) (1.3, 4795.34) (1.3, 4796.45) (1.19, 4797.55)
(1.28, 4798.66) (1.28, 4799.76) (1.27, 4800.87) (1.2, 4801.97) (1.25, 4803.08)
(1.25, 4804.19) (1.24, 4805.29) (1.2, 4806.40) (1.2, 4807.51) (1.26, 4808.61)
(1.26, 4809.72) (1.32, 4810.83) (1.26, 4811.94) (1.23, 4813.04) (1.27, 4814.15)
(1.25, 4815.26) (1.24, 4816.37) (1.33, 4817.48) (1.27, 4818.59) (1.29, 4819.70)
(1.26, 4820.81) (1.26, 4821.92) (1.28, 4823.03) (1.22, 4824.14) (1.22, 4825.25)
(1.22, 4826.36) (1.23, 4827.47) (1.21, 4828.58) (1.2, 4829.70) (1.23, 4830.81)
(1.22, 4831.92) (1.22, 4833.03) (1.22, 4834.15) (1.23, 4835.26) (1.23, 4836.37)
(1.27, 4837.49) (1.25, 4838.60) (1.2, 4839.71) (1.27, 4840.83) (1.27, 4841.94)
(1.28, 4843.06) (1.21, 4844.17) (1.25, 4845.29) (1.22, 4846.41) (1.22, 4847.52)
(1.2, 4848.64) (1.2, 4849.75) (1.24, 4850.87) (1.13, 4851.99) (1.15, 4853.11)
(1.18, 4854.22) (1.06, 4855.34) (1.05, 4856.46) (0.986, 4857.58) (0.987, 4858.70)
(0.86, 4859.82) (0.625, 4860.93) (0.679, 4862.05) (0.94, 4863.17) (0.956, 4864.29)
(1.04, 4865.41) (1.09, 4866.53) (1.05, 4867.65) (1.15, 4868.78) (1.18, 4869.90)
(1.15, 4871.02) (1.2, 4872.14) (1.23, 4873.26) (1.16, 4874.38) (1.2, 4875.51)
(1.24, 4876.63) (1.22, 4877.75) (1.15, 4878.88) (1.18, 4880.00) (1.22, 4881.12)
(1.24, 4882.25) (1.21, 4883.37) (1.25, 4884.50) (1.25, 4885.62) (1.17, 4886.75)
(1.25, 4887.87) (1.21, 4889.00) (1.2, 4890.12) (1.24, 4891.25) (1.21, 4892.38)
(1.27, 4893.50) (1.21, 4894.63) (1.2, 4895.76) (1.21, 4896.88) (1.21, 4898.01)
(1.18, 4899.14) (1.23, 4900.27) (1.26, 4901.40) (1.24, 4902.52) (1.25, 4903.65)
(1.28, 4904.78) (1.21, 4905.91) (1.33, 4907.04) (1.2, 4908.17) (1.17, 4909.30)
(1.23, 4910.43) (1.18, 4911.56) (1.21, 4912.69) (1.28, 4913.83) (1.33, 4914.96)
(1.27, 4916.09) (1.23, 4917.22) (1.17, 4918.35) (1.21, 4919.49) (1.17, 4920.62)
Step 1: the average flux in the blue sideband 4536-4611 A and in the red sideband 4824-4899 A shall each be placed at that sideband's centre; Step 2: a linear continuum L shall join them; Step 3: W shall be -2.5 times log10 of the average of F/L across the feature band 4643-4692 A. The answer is -0.03 mag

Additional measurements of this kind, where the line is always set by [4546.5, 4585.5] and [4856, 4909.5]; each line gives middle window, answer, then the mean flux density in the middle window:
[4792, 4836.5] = -0.057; 1.25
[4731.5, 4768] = -0.058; 1.28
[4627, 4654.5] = -0.037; 1.31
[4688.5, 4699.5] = -0.047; 1.3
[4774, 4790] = -0.052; 1.26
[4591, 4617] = -0.043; 1.34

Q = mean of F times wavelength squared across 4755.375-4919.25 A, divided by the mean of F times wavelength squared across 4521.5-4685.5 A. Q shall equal 1.02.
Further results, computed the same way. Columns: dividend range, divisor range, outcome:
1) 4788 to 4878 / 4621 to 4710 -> 0.99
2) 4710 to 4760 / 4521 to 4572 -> 1.08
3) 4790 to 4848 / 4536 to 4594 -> 1.06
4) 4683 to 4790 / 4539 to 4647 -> 1.03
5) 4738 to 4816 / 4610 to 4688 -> 1.02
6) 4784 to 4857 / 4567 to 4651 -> 1.03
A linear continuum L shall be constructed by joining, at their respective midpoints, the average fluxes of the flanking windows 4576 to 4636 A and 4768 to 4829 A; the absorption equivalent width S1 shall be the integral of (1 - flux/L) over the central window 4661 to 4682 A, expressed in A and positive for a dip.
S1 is 0.0 A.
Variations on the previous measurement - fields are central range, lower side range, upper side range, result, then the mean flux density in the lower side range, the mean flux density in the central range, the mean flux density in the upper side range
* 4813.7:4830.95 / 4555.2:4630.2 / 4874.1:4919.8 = -0.04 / 1.32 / 1.25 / 1.22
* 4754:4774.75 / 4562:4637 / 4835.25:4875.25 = -1.22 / 1.32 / 1.26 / 1.12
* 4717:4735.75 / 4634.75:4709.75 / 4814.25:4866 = -0.50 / 1.3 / 1.29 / 1.16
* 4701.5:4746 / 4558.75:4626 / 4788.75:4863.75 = -1.09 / 1.32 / 1.28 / 1.2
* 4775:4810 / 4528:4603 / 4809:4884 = -1.45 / 1.31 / 1.25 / 1.18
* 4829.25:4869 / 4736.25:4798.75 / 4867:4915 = 3.43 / 1.27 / 1.13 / 1.21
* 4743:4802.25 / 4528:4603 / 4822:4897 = -2.65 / 1.31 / 1.26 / 1.17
